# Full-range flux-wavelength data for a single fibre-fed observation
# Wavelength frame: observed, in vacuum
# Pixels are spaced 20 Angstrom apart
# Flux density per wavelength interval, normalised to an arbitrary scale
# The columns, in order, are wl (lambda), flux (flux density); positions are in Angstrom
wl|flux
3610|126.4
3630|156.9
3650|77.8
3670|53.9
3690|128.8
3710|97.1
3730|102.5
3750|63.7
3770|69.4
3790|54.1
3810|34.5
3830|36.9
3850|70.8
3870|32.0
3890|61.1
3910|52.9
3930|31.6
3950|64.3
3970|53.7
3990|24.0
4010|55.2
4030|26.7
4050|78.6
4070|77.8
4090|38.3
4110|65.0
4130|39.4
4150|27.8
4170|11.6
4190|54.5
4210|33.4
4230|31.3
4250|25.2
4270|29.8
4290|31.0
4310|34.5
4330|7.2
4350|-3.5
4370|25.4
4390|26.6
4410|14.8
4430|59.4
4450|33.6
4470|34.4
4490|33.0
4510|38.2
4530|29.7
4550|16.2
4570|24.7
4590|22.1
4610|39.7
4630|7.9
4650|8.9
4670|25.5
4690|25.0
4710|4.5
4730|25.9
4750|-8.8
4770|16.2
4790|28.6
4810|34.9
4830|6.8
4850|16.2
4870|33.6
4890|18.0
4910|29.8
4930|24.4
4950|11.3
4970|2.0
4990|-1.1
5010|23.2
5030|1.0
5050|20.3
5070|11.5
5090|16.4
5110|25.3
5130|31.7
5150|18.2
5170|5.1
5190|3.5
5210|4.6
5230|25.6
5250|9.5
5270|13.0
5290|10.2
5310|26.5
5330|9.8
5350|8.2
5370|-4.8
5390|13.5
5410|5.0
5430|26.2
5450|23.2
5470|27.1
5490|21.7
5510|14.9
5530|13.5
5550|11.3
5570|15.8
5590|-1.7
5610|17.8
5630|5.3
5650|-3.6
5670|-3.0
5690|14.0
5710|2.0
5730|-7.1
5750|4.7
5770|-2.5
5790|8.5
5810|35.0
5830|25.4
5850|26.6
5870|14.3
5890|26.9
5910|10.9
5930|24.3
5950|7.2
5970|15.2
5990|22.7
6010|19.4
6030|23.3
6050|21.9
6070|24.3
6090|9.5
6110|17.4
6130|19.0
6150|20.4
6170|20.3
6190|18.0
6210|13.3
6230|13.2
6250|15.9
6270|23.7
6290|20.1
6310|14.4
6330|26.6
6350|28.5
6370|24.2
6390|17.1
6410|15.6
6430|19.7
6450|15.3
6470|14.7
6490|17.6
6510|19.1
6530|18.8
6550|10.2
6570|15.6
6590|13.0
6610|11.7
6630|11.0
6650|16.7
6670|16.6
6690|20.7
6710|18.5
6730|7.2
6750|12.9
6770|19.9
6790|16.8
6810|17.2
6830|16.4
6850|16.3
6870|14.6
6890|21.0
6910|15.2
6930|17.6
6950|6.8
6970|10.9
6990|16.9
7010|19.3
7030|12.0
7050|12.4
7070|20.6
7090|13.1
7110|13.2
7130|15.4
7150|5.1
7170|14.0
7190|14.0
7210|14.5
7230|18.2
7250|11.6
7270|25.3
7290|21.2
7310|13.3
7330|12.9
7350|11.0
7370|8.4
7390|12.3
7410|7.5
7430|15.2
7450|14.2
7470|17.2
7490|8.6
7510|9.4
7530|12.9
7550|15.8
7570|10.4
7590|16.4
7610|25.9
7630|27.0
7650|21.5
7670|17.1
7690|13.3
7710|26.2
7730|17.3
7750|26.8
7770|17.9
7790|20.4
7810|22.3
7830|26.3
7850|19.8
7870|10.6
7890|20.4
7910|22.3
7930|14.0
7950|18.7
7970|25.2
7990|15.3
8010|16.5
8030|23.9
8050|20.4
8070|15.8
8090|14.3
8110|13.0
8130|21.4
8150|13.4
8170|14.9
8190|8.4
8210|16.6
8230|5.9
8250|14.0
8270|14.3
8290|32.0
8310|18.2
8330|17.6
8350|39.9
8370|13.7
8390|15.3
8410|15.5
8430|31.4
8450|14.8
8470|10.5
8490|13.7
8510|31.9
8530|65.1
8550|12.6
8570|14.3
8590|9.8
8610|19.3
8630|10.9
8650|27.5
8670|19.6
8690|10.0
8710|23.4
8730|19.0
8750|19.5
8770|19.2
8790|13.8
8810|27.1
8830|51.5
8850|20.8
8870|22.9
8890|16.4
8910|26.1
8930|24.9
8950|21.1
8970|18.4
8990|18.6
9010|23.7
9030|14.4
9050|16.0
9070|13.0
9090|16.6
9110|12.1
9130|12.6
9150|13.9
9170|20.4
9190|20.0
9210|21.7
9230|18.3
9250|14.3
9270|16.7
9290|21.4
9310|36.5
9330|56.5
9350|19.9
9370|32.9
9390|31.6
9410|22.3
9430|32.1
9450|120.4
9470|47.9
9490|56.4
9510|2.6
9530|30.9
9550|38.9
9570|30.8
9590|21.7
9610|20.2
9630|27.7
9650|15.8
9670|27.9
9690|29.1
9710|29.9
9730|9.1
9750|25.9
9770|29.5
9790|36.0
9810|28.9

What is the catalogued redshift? 1.29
